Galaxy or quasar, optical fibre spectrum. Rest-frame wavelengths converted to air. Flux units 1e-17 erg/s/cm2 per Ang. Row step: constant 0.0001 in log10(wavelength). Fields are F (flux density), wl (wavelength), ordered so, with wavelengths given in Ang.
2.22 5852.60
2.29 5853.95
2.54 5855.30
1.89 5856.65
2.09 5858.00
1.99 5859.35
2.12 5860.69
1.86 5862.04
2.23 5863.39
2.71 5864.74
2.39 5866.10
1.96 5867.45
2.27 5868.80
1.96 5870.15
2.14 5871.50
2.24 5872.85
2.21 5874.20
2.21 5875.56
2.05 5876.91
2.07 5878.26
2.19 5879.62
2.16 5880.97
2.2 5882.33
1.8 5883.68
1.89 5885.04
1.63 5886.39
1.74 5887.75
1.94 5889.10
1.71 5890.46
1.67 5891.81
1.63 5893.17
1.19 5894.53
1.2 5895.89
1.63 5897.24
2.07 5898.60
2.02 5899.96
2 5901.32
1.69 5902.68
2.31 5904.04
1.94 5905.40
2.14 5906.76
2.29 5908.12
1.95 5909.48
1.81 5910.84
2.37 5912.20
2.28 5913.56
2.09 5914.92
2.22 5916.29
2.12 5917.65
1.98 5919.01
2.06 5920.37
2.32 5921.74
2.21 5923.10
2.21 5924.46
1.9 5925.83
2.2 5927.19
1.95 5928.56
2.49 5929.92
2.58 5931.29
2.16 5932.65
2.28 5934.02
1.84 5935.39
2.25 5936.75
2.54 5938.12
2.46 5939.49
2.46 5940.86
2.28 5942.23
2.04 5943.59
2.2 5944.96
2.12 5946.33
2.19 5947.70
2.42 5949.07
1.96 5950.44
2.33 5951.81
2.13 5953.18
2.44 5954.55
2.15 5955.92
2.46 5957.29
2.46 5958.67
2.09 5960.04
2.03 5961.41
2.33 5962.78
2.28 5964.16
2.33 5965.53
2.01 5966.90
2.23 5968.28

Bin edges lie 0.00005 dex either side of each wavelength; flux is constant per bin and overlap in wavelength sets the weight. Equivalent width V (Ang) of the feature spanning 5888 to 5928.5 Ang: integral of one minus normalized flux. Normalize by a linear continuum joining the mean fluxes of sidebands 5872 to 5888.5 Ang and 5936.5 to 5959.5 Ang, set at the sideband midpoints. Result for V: 3.3 Ang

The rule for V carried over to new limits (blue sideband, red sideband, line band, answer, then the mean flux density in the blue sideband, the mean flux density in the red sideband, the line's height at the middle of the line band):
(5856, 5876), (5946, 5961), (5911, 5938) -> 0.4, 2.15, 2.25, 2.22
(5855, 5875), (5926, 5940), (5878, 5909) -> 4.7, 2.17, 2.26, 2.21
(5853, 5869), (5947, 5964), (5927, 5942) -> -0.4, 2.19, 2.25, 2.24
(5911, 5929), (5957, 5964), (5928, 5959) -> -0.8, 2.14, 2.26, 2.21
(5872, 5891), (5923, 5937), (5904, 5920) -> 0.0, 2.01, 2.19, 2.12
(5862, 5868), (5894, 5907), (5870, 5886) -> 0.1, 2.27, 1.82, 2.1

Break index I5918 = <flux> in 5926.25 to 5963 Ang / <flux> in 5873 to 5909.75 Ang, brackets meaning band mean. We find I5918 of 1.18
